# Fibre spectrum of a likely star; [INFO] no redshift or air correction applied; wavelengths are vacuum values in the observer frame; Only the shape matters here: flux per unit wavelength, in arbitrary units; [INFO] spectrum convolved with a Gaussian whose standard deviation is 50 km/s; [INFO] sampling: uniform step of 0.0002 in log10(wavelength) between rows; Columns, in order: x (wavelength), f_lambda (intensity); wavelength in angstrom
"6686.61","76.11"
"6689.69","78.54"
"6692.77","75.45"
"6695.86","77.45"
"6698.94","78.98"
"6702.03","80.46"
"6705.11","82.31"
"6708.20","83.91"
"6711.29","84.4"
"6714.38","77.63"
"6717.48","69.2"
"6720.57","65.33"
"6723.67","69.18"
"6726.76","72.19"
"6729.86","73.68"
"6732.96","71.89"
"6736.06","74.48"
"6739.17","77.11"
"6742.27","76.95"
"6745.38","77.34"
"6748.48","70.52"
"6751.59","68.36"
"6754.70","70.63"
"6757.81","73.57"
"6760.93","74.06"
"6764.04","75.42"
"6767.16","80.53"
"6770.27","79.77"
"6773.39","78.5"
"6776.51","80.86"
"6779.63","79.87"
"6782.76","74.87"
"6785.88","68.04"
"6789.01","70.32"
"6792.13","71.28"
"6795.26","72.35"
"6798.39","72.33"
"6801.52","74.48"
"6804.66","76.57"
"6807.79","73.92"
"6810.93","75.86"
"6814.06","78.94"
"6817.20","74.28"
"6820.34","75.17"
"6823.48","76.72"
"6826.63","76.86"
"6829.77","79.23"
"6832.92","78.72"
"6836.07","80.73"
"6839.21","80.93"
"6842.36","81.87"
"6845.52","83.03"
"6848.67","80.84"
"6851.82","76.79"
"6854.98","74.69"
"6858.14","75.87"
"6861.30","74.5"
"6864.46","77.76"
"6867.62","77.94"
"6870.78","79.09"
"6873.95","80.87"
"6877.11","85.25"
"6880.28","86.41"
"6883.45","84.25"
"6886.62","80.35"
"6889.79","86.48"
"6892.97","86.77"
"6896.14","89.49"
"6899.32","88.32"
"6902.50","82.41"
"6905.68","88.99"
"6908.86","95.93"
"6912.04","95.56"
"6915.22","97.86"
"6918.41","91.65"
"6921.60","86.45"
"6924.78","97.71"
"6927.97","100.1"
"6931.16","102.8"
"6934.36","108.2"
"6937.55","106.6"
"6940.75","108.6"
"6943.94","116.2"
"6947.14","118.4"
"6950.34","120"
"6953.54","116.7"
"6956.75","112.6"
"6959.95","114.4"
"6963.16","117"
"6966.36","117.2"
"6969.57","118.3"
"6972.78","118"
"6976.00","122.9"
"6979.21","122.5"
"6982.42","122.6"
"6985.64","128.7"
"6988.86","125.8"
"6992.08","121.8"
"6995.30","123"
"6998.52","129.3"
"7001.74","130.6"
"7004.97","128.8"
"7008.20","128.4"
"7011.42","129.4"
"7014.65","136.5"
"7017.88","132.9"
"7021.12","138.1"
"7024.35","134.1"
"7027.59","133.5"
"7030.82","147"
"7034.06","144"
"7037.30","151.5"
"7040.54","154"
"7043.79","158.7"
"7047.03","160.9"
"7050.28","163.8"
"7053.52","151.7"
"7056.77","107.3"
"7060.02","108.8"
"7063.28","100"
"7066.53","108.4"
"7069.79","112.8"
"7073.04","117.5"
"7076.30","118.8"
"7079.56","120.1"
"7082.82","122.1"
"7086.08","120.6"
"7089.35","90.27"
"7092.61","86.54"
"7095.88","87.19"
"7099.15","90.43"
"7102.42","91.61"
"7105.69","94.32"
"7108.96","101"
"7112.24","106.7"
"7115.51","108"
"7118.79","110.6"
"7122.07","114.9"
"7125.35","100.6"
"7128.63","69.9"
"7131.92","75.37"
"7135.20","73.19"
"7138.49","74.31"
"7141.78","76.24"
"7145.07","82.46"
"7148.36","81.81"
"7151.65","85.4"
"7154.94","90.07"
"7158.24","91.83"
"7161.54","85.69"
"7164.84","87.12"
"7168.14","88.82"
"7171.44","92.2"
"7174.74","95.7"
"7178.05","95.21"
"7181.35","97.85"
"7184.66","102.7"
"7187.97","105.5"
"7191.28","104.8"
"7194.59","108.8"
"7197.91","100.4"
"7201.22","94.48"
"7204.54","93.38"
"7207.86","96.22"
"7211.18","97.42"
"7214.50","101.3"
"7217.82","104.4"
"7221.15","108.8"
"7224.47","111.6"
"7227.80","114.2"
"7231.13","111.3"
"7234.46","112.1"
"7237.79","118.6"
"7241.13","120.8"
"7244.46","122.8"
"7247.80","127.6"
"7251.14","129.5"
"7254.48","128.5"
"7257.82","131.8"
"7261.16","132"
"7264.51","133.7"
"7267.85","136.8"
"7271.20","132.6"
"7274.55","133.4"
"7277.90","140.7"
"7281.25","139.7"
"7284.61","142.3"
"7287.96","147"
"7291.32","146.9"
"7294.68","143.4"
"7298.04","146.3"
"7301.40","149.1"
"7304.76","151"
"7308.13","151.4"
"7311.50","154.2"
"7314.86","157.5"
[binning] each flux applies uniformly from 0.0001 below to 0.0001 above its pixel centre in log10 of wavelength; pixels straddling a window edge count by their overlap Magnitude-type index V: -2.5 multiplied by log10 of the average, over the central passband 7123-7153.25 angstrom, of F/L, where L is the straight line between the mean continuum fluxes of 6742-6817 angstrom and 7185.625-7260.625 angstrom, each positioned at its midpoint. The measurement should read 0.28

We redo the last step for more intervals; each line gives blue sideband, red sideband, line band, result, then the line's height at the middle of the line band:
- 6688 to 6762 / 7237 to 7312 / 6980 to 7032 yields -0.215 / 107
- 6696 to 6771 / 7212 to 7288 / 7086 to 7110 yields 0.177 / 110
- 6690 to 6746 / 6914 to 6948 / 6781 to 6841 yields 0.165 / 87.7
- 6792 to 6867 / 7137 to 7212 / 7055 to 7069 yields -0.218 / 87.5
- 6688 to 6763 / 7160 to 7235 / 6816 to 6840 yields 0.039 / 80.6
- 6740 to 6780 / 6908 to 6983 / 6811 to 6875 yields 0.162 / 90.9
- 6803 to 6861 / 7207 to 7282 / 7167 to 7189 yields 0.180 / 114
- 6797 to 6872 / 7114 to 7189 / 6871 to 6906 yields -0.071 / 79.6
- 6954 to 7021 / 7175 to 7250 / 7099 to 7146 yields 0.238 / 114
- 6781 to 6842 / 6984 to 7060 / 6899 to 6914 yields 0.141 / 103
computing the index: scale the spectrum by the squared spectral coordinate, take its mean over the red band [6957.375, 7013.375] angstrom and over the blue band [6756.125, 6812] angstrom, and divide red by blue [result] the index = 1.7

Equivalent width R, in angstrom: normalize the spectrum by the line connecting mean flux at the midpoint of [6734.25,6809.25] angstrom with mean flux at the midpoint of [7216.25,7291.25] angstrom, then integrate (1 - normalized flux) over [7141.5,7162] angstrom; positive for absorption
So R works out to 5.4 angstrom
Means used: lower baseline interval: 74.7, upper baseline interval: 127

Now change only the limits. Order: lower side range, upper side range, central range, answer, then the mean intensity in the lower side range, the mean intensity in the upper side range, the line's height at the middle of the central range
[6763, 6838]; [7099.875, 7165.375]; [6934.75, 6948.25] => -4.91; 76.1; 90.1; 82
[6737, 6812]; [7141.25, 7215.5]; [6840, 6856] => -0.30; 74.7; 93.9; 78.2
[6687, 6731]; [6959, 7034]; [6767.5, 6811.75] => 7.58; 76.3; 127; 90.7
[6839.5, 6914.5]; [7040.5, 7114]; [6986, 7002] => -3.74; 83.3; 115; 102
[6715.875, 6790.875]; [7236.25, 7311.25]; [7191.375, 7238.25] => 9.04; 73.9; 137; 130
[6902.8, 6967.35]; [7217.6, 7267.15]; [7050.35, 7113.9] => 2.39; 105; 121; 113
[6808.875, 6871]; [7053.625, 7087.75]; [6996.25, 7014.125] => -4.24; 77.9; 115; 105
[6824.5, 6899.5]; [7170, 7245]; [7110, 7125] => -1.59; 81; 105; 98.4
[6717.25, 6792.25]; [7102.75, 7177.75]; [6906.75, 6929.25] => -3.88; 73.9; 90.4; 80.9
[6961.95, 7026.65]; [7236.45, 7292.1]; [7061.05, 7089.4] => 3.31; 126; 133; 128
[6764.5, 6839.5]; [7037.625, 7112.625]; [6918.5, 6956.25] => -4.09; 76.2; 117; 96.4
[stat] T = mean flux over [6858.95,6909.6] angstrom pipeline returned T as 83.7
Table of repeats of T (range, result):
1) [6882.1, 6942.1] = 93.6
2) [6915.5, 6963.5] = 107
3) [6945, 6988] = 119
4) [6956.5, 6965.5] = 115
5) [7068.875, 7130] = 103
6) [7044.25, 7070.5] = 129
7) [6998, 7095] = 129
